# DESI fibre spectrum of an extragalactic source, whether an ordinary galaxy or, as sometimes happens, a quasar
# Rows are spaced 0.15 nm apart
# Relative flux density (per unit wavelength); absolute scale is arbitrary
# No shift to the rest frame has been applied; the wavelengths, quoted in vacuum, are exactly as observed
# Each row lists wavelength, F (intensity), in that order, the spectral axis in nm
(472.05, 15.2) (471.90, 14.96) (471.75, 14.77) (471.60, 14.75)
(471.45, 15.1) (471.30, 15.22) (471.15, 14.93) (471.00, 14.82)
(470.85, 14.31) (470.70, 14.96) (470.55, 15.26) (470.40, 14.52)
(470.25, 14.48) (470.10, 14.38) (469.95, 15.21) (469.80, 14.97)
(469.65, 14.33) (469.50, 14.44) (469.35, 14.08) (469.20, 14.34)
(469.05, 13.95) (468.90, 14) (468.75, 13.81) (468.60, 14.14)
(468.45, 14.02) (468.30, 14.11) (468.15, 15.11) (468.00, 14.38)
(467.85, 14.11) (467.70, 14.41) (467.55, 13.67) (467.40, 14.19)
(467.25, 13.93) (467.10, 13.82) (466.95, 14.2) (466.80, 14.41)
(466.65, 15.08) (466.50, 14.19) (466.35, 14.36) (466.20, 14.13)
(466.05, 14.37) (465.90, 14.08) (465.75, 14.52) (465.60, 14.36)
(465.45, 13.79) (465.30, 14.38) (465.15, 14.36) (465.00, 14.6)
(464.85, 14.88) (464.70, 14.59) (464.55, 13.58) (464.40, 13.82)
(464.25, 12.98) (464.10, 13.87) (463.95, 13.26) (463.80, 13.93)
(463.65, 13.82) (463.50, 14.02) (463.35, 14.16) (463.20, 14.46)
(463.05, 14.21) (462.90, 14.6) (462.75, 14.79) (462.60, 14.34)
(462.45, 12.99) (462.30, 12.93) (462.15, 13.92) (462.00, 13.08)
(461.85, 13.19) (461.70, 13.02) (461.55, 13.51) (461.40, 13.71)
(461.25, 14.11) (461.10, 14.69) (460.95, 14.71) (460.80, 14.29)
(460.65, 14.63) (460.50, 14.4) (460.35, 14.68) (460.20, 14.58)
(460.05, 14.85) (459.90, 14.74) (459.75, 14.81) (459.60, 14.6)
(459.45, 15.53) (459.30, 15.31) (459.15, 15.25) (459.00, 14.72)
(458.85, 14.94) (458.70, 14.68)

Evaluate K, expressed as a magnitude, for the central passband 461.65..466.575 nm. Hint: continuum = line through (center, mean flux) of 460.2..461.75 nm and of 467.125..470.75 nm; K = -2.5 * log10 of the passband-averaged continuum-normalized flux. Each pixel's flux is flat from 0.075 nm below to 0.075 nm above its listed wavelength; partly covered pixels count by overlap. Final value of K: 0.02 mag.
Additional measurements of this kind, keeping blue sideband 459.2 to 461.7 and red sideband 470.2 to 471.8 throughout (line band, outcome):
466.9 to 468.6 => 0.04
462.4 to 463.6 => 0.03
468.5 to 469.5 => 0.05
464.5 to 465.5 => 0.02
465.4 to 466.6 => 0.03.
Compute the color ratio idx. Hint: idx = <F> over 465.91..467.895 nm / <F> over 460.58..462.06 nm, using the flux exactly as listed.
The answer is 1.0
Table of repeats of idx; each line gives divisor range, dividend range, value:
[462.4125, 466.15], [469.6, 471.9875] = 1.05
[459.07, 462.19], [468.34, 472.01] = 1.01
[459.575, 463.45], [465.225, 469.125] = 1.00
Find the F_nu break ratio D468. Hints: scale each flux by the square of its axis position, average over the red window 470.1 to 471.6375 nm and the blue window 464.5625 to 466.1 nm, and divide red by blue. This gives 1.06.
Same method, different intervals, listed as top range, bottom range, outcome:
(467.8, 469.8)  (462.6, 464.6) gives 1.04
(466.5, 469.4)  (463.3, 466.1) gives 1.02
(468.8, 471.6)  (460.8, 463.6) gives 1.09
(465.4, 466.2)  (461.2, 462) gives 1.08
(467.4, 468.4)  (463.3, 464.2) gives 1.05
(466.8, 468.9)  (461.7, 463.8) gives 1.04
